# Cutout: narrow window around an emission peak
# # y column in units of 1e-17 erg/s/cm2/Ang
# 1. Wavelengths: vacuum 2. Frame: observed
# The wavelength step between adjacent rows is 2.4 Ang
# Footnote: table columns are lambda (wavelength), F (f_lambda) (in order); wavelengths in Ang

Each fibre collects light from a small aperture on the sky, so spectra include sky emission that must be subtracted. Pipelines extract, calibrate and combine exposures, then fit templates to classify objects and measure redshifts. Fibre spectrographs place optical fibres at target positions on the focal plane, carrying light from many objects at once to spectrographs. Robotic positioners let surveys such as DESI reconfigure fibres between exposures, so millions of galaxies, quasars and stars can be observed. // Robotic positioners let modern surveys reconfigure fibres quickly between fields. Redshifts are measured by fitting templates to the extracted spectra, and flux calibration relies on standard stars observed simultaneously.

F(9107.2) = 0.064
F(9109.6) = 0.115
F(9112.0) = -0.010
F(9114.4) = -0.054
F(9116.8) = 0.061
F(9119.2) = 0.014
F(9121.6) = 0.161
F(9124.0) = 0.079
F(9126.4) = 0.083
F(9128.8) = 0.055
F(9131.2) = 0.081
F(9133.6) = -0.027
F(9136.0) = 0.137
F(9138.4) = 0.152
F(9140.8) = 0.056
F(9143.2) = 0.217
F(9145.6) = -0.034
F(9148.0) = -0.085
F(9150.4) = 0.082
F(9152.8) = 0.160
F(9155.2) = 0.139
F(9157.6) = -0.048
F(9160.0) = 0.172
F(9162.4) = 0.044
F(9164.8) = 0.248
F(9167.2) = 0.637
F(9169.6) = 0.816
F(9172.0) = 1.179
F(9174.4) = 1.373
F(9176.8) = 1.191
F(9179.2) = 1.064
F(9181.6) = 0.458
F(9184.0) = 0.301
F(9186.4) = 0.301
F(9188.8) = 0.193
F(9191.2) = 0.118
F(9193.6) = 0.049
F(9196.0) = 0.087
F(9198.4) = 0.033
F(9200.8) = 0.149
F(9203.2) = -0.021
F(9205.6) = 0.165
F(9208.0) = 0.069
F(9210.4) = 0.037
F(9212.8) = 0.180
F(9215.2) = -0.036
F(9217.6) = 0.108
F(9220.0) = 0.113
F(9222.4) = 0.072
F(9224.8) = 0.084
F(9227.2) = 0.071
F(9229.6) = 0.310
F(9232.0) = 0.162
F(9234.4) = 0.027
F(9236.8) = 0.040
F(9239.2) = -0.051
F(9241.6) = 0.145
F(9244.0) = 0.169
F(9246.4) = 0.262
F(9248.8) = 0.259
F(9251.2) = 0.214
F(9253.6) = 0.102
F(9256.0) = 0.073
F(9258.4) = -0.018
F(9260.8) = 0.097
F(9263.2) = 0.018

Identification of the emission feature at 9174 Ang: [O II] 3727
